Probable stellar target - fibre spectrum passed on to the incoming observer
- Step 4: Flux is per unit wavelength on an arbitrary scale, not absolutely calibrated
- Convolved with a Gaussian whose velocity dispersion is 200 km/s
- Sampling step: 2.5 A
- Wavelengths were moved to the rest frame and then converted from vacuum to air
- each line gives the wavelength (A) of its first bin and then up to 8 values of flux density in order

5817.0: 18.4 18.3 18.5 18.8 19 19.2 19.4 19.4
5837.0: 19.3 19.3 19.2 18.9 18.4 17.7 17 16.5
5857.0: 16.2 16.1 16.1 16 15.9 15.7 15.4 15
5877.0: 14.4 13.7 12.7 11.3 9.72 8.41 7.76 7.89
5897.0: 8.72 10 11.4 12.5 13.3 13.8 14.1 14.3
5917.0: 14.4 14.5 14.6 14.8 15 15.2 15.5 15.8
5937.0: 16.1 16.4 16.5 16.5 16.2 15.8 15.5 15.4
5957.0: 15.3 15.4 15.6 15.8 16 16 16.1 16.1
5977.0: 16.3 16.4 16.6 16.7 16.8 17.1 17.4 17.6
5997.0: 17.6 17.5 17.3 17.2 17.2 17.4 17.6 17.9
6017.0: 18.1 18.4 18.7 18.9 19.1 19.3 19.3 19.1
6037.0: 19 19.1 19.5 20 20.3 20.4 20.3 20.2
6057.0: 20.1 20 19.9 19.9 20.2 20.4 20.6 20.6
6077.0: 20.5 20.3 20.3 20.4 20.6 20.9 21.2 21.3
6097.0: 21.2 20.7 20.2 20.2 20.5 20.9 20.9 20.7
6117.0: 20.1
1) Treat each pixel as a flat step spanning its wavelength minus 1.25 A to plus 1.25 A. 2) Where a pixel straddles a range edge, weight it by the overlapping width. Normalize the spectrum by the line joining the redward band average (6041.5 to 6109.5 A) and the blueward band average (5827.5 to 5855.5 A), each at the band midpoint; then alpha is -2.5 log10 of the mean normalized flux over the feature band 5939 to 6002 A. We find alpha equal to 0.20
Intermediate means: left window 18.6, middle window 16.4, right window 20.4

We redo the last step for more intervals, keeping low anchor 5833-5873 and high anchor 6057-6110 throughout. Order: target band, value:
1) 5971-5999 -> 0.14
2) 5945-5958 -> 0.19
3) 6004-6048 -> 0.06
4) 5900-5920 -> 0.33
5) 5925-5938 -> 0.19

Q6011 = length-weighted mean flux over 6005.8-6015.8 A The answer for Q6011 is 17.5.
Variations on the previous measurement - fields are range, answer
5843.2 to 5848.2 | 18.7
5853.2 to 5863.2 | 16.2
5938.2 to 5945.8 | 16.5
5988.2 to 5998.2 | 17.4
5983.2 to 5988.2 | 16.7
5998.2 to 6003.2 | 17.4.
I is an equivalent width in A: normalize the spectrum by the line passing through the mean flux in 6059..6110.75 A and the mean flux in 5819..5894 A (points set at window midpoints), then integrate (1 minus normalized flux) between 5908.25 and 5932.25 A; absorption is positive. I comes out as 3.7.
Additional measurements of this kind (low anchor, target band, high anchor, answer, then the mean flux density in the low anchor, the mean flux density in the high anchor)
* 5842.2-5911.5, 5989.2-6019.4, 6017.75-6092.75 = 1.0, 13.8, 19.9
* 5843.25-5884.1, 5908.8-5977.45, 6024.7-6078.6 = 8.2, 15.9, 19.9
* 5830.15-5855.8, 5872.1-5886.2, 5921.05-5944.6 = 3.2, 18.5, 15.6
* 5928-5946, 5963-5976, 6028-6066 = 0.8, 16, 19.8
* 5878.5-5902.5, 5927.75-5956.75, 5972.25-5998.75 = -4.5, 10.1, 16.8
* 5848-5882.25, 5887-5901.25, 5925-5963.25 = 6.3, 15.7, 15.7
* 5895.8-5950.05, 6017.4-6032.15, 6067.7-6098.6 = -0.4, 14.3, 20.7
